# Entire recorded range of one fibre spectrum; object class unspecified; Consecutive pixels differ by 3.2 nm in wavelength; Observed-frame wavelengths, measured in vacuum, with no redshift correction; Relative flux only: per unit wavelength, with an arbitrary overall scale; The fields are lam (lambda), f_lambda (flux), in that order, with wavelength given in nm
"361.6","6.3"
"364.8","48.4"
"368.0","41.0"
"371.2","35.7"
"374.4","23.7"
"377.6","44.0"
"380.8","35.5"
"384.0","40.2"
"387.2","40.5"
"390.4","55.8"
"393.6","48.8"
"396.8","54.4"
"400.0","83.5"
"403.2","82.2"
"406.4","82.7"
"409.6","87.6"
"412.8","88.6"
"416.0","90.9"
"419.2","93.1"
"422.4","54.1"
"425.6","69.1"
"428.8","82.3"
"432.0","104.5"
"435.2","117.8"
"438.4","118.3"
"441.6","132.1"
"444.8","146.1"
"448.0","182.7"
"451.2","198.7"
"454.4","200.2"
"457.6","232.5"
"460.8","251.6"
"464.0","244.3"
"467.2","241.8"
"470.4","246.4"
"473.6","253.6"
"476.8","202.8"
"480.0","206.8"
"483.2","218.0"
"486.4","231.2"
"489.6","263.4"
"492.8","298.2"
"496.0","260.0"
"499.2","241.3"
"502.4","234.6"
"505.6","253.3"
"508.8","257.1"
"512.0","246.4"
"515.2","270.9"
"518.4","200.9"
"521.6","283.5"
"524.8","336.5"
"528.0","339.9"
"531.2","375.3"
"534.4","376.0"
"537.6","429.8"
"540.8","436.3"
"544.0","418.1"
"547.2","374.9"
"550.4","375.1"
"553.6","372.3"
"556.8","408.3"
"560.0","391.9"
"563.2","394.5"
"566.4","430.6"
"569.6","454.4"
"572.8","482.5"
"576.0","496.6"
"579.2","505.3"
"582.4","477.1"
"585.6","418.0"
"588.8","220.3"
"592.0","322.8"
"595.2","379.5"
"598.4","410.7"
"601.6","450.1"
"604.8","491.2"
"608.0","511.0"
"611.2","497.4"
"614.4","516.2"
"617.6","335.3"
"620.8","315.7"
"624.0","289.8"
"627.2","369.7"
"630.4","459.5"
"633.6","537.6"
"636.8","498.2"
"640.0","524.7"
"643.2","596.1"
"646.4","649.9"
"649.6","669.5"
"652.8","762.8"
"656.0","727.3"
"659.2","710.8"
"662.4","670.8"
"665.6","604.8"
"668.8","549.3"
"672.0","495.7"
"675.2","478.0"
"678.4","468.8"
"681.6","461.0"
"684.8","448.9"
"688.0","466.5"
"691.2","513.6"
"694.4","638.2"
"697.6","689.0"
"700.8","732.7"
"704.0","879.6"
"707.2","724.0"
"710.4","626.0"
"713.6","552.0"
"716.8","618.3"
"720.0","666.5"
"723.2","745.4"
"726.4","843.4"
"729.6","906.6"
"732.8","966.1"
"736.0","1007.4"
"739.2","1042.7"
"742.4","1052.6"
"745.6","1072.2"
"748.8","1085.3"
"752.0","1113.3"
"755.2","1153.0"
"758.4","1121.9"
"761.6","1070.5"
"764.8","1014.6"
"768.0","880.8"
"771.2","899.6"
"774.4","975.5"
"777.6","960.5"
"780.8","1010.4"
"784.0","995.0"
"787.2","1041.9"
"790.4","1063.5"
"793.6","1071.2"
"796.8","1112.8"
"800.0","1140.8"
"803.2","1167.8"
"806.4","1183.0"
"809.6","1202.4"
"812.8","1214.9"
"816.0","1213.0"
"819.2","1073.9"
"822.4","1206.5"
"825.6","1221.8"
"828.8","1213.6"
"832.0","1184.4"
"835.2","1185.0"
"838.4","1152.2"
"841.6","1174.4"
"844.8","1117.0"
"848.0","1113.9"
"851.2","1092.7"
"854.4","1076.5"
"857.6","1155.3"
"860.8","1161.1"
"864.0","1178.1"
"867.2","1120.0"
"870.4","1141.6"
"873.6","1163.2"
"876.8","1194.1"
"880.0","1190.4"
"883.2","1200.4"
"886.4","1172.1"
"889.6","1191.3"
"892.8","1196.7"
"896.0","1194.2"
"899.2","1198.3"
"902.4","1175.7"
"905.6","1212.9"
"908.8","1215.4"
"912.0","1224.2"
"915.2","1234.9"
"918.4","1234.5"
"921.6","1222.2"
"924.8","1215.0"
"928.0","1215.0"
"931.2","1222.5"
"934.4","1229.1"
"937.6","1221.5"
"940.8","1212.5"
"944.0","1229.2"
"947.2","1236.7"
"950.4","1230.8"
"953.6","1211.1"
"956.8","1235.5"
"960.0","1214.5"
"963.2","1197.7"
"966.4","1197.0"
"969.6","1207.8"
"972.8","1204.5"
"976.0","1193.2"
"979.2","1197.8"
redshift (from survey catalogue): 0.000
